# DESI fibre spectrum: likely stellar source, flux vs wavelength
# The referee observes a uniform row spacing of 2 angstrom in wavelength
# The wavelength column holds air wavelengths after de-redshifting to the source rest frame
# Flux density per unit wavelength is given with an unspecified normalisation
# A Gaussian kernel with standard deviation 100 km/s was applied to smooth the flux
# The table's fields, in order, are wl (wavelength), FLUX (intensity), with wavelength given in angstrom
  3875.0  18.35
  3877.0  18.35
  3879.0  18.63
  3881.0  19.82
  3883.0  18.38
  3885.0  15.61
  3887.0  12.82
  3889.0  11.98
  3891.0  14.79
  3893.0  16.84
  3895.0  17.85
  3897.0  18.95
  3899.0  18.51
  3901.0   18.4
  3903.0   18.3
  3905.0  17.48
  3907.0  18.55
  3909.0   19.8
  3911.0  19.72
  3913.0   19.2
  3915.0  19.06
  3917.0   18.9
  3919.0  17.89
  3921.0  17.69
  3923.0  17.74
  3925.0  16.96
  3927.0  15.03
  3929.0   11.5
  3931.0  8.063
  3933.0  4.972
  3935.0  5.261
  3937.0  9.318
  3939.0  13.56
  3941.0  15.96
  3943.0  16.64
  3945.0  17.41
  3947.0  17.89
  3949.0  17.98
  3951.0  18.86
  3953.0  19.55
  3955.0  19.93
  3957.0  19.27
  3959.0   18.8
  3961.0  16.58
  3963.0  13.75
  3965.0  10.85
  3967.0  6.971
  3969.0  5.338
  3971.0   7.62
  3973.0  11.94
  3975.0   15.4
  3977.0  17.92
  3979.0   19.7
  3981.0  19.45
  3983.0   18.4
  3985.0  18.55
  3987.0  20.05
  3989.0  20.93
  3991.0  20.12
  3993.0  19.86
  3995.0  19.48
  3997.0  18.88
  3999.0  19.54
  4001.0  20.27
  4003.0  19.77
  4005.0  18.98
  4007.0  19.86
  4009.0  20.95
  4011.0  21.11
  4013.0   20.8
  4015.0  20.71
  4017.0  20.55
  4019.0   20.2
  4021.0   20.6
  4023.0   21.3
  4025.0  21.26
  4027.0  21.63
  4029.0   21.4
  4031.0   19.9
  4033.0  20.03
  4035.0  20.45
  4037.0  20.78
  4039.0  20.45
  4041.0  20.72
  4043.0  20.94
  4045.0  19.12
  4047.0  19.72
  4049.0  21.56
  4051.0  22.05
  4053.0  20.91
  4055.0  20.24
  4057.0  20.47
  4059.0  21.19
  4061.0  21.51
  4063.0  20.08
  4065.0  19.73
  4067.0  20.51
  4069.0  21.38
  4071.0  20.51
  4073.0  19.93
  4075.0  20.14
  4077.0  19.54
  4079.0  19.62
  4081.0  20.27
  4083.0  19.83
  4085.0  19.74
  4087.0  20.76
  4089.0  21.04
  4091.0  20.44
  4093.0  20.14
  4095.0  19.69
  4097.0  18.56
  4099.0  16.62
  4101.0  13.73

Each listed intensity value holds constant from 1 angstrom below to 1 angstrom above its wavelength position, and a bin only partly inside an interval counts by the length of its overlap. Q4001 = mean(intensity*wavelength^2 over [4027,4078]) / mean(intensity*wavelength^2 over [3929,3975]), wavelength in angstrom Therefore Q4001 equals 1.60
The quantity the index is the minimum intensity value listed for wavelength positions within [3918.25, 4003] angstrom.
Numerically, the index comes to 4.972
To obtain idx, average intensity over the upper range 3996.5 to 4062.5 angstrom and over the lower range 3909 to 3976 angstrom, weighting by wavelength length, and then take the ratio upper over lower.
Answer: 1.39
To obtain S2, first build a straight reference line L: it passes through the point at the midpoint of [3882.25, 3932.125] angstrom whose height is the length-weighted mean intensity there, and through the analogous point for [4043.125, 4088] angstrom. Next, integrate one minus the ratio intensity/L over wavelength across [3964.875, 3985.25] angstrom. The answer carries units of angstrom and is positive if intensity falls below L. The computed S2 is 5.1 angstrom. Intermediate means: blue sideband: 16.8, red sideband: 20.4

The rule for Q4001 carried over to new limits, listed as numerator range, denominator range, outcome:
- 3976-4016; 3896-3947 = 1.30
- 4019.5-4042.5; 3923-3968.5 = 1.51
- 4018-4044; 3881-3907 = 1.32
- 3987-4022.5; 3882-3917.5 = 1.22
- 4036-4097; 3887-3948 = 1.40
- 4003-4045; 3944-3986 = 1.34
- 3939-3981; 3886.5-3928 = 0.91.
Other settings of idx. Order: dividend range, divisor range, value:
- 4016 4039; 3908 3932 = 1.23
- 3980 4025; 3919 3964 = 1.32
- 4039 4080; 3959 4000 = 1.27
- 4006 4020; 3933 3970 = 1.43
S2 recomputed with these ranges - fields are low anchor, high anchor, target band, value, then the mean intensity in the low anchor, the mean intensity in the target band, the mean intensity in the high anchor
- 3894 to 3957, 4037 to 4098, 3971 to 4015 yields -1.5 angstrom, 16.4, 18.9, 20.4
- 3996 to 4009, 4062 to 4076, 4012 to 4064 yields -1.8 angstrom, 19.7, 20.7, 20.3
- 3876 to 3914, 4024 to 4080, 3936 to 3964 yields 2.7 angstrom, 17.6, 16.8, 20.6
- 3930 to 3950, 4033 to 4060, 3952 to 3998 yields -3.5 angstrom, 12.7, 16.5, 20.6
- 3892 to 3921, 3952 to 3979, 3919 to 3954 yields 3.9 angstrom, 18.5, 14.5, 14.4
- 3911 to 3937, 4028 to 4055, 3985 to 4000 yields -1.5 angstrom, 14.4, 19.8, 20.6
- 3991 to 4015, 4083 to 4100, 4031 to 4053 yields -0.8 angstrom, 20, 20.6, 19.6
